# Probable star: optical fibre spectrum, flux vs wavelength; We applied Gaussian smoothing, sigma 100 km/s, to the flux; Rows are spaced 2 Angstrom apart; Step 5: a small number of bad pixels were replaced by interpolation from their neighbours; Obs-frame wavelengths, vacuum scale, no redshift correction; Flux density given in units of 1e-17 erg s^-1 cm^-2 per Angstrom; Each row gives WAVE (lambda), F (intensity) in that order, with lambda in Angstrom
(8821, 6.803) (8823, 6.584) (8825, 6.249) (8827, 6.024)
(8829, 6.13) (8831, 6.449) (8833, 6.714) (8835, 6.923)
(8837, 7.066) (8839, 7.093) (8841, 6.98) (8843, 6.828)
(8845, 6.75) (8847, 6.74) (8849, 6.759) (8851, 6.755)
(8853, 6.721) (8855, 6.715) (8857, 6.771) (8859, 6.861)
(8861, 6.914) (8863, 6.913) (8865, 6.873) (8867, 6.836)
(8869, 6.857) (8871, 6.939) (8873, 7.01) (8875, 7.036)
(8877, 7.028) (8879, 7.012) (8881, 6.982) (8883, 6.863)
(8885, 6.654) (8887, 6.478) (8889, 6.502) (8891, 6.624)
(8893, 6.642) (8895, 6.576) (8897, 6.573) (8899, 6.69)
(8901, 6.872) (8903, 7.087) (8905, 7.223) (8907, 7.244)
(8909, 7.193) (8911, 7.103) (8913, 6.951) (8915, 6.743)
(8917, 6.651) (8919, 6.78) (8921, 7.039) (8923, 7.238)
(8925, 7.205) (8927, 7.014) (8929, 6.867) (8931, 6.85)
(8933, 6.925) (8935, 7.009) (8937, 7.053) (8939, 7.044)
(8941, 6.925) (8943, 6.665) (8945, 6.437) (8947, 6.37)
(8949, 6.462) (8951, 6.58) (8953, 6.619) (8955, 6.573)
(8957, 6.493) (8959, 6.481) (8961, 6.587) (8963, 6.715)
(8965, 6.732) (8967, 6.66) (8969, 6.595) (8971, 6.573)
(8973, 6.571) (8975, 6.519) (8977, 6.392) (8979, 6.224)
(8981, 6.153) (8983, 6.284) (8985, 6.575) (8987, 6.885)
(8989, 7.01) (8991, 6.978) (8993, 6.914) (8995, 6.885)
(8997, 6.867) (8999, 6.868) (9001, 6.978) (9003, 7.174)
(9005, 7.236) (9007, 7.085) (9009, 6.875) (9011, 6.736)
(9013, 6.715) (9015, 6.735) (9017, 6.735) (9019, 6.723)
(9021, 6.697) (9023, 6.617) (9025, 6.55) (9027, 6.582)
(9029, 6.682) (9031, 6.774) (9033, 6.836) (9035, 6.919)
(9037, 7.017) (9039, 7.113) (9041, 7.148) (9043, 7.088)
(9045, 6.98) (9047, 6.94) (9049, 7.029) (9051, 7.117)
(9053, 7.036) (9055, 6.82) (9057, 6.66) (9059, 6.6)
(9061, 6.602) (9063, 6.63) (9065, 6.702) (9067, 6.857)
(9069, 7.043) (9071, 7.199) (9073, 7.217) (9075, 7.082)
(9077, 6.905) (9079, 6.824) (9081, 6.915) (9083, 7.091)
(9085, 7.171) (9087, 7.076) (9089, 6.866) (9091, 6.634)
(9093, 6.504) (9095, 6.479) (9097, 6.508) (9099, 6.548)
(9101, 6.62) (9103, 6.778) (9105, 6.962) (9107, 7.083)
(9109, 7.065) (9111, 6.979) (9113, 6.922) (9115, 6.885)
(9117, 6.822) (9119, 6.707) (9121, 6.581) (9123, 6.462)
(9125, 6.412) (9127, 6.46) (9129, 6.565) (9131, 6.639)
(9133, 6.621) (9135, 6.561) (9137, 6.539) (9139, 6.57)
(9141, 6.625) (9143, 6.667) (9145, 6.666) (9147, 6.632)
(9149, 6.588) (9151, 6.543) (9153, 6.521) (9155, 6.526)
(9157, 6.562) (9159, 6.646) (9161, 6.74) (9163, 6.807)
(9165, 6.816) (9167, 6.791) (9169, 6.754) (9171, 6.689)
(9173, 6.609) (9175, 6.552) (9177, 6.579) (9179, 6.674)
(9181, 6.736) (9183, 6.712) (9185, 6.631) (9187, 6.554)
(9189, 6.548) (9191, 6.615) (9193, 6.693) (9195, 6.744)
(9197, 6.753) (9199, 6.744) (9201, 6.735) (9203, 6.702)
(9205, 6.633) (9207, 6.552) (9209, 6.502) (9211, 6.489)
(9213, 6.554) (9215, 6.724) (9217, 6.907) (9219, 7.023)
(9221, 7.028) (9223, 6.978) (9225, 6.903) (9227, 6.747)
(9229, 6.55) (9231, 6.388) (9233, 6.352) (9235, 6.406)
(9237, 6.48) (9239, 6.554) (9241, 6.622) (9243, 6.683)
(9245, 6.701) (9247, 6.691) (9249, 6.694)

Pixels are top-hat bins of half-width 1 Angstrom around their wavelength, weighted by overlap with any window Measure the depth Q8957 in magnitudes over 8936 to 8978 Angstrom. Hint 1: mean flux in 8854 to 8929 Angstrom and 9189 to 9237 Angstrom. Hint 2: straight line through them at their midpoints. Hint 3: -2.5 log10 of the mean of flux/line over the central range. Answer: 0.04 mag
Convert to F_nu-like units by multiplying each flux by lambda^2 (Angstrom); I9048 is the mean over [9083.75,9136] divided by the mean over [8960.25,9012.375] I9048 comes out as 1.0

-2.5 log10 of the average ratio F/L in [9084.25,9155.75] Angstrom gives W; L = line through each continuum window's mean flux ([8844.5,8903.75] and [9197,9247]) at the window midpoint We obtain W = 0.00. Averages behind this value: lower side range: 6.8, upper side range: 6.67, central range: 6.69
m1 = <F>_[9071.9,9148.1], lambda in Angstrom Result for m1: 6.75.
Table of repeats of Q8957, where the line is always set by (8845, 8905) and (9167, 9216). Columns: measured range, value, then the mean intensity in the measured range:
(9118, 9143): 0.019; 6.57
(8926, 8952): -0.001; 6.78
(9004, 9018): -0.021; 6.87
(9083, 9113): -0.020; 6.82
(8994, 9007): -0.041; 7.01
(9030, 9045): -0.041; 6.98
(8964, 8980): 0.037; 6.53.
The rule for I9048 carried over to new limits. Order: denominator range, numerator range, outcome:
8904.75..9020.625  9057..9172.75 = 1.03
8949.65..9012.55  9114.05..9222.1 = 1.03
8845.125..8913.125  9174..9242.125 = 1.05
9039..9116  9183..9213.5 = 0.99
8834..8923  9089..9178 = 1.03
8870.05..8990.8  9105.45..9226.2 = 1.04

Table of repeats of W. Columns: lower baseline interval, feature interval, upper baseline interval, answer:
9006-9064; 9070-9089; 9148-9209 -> -0.042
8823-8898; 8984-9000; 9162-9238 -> -0.024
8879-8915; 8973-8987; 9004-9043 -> 0.070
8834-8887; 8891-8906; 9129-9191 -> 0.007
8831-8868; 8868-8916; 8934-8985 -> -0.021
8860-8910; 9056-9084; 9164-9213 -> -0.023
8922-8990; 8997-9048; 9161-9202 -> -0.030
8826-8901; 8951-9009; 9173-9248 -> 0.005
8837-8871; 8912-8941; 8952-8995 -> -0.041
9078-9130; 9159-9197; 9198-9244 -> 0.003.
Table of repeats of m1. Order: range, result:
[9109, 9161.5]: 6.64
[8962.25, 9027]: 6.72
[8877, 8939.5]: 6.89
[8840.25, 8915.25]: 6.85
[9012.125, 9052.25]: 6.85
